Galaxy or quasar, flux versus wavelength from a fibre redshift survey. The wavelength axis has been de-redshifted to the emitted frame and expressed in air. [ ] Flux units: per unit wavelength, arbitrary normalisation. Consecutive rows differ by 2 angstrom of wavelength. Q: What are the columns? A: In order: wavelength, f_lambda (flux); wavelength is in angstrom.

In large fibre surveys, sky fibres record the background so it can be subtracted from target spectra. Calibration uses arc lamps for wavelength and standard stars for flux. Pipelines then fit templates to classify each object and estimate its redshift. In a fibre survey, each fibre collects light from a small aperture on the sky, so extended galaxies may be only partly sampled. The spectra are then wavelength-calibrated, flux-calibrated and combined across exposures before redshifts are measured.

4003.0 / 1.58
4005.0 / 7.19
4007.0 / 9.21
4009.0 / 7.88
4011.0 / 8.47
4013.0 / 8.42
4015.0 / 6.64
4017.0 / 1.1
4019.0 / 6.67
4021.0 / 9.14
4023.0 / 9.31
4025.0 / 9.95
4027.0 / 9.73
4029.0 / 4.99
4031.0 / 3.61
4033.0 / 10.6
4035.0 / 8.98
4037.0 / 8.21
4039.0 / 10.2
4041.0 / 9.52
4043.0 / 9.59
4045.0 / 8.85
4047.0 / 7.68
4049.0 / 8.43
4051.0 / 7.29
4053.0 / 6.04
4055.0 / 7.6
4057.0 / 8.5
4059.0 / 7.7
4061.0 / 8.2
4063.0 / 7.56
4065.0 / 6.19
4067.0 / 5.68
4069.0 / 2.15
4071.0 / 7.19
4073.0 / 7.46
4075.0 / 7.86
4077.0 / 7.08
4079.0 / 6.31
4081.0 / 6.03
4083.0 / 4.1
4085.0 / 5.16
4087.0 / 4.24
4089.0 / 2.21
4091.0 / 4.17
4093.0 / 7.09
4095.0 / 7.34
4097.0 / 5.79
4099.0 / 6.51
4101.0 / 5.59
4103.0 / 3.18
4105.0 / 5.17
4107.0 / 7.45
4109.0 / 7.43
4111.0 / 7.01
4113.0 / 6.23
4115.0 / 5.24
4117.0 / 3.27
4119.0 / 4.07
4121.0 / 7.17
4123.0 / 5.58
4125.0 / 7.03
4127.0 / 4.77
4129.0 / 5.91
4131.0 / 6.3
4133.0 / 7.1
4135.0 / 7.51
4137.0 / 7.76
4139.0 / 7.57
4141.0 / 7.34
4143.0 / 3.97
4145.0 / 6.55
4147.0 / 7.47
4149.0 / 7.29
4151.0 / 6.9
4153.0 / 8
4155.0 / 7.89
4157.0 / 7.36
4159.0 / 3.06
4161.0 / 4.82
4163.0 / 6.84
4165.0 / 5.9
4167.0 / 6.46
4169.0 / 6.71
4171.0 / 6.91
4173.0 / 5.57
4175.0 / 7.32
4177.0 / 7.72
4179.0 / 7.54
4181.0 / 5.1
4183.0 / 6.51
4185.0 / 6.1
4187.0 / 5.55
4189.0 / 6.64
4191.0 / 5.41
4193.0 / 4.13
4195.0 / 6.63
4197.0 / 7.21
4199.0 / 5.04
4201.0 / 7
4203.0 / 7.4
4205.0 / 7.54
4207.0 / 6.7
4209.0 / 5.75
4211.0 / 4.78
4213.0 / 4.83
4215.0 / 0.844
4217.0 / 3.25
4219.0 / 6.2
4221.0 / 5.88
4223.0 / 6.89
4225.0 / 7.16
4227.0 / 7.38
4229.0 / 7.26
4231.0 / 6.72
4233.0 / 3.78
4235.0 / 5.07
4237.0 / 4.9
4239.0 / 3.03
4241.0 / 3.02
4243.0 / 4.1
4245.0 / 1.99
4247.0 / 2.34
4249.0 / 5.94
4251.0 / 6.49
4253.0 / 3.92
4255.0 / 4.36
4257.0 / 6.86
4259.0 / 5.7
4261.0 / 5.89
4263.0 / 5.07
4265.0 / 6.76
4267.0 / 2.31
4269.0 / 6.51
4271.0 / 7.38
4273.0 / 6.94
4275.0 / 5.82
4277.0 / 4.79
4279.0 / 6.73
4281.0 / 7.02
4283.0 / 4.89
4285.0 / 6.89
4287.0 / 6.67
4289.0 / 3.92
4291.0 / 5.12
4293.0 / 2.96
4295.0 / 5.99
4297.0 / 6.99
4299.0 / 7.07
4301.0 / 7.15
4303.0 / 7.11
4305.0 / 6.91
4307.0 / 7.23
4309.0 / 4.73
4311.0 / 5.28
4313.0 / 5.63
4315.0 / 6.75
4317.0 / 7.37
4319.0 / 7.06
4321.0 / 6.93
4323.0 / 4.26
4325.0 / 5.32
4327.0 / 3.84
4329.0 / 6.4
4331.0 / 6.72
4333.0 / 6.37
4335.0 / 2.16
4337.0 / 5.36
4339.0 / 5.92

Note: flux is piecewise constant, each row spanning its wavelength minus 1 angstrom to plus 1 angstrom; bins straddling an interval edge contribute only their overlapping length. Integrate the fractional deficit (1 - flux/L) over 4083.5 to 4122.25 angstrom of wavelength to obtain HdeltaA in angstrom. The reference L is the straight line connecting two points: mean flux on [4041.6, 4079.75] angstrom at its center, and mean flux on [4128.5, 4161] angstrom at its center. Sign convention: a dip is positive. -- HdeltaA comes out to 8.34 angstrom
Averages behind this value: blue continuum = 7.26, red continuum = 6.7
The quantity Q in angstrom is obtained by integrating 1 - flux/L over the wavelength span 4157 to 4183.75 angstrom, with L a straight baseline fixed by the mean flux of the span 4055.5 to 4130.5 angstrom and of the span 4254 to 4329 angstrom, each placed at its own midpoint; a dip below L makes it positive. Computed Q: -1.3 angstrom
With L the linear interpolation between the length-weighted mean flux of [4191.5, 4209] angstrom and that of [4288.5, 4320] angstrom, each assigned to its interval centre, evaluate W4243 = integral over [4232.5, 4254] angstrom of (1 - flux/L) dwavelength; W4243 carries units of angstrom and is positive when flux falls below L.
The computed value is 7.6 angstrom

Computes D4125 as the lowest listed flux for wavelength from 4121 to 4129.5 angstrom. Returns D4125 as 4.77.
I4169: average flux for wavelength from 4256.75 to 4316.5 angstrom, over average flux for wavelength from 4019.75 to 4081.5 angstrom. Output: 0.8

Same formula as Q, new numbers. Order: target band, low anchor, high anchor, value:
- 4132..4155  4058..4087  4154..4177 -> -2.8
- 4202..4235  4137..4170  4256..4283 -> 2.4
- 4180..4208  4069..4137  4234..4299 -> -3.6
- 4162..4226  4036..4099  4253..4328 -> 2.4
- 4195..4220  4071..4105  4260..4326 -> 1.1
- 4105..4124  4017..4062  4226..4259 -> 2.7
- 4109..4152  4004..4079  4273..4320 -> 4.5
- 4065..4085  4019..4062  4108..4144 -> 3.9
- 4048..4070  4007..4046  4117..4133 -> 1.3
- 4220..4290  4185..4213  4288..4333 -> 6.7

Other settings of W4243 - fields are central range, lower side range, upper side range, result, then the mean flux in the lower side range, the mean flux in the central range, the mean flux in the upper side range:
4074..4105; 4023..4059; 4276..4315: 9.2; 8.24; 5.5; 5.97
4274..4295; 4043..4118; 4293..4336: 1.8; 6.29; 5.51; 5.99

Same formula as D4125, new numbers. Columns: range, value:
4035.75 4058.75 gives 6.04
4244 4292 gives 1.99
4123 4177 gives 3.06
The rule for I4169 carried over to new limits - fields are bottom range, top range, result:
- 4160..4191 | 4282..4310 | 0.94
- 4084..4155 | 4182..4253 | 0.89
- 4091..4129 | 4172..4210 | 1.09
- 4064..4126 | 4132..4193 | 1.14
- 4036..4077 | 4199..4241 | 0.73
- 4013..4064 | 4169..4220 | 0.75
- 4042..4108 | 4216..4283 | 0.84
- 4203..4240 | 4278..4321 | 1.13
